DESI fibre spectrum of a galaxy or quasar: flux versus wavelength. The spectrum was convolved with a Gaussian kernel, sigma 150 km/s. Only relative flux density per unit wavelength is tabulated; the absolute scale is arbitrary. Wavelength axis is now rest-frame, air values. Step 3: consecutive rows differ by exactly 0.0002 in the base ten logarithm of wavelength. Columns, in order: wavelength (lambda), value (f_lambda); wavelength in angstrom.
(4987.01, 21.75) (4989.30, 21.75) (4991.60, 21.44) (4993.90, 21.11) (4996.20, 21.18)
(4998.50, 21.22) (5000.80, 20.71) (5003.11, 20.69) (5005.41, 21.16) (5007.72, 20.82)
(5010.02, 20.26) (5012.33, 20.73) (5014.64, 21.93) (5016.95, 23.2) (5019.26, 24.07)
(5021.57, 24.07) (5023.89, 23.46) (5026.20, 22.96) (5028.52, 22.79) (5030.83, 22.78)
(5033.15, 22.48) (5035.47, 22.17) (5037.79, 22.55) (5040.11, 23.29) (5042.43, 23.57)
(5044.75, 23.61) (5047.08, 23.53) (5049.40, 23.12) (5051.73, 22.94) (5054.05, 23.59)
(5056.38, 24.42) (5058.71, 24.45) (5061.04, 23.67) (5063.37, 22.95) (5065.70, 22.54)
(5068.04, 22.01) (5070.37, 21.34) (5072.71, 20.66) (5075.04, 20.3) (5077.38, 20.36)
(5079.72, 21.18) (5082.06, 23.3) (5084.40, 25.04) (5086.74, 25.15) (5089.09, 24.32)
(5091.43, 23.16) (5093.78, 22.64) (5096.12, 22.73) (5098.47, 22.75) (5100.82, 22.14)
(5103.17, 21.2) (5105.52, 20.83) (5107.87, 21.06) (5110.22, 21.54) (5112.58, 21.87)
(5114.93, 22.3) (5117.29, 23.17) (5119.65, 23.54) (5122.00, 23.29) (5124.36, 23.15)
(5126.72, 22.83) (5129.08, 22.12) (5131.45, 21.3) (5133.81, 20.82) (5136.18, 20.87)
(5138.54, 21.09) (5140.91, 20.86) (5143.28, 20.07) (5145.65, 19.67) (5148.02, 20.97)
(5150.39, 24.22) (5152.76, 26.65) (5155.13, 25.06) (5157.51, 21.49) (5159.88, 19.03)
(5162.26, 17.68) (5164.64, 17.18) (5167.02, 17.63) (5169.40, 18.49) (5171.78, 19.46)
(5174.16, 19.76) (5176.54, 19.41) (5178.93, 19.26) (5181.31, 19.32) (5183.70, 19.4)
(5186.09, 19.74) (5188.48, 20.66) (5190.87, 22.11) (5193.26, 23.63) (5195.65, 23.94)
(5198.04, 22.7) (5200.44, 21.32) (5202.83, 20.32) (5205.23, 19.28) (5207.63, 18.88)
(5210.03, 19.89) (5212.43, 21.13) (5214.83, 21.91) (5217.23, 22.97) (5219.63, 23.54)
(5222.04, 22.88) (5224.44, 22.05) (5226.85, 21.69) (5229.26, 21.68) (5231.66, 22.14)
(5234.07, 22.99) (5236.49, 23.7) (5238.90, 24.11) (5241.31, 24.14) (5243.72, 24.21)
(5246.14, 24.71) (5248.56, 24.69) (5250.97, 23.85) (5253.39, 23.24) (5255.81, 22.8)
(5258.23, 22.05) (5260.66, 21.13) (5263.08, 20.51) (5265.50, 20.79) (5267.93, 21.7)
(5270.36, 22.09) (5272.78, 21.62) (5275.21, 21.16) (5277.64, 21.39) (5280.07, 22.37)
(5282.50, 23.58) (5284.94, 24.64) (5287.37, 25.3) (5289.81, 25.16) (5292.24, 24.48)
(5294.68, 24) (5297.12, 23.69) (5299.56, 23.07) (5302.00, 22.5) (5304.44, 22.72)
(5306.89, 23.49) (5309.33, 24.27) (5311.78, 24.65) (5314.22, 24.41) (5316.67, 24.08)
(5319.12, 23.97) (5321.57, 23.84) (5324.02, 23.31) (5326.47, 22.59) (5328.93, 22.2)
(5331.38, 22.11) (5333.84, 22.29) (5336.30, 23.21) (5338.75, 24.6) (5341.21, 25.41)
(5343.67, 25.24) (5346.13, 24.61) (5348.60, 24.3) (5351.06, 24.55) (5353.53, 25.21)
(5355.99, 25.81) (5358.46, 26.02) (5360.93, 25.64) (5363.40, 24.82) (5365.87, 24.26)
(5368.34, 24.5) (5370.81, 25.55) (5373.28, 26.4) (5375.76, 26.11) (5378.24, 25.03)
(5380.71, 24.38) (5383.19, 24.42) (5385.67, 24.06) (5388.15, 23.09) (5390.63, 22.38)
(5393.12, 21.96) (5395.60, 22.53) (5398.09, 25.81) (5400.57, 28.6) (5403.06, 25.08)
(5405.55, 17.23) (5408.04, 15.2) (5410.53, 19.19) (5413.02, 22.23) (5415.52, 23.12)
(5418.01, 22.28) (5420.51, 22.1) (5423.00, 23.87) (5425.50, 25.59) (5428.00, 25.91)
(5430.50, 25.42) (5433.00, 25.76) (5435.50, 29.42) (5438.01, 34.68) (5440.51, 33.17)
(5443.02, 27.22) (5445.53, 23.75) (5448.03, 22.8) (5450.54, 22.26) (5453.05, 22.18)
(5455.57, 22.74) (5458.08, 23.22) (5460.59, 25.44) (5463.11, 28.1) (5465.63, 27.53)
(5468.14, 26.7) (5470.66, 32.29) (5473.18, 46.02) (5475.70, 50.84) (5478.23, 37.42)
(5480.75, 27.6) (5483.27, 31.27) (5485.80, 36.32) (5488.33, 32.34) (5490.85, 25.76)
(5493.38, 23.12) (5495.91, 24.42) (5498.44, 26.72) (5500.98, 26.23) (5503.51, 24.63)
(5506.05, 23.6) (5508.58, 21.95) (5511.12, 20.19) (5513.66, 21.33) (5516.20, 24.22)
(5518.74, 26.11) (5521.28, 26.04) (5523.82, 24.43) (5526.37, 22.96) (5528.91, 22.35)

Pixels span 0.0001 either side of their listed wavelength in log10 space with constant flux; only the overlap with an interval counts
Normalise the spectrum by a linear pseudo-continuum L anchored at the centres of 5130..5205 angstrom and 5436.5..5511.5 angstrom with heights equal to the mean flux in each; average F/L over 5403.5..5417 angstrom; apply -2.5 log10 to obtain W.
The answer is 0.33 mag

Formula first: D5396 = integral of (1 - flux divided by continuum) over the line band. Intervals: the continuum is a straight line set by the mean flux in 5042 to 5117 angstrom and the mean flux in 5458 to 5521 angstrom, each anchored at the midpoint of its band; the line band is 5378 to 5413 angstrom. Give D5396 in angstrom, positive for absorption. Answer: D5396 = 5.8 angstrom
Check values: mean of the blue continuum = 22.6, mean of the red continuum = 28.6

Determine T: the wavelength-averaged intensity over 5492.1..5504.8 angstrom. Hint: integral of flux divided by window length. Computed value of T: 25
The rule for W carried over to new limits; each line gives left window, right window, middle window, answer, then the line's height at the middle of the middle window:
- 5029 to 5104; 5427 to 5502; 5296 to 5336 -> 0.14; 26.6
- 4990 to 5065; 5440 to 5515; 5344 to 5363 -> 0.05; 26.4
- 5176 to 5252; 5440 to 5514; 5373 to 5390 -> 0.05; 25.8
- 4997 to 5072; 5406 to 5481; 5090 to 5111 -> 0.06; 23.3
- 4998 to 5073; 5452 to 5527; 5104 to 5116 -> 0.09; 23.4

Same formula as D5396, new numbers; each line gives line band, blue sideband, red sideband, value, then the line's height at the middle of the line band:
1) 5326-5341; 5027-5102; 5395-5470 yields 0.74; 24.2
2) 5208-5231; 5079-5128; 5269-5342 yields 1.24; 23.1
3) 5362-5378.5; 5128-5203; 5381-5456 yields -1.22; 23.5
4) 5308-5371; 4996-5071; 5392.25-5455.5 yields -0.92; 23.9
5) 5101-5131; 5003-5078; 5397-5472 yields 1.04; 23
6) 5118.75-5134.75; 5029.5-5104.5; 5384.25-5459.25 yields 0.41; 23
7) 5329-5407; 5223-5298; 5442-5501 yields 5.00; 26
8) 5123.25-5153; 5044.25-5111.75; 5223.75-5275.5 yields 1.16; 22.6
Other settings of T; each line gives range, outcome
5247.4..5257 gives 23.7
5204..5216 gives 20.2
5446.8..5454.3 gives 22.4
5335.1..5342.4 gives 24.4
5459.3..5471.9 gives 28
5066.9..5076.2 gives 21.1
